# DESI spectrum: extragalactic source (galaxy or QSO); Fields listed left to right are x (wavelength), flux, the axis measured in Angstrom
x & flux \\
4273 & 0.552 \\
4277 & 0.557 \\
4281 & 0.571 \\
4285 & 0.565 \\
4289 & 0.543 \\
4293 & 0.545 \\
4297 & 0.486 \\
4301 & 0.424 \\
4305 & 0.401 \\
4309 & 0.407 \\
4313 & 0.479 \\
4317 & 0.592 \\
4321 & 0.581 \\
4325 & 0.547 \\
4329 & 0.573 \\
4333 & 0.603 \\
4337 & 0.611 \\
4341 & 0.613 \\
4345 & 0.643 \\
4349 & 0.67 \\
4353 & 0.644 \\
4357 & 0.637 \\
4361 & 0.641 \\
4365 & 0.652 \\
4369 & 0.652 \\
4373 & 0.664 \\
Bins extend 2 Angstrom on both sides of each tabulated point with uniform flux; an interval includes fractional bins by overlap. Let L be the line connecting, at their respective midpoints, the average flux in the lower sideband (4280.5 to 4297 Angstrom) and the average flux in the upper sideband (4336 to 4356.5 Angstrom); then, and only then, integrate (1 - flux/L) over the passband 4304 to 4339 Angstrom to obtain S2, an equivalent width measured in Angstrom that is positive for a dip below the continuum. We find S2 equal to 3.7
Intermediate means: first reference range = 0.546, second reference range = 0.637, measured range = 0.536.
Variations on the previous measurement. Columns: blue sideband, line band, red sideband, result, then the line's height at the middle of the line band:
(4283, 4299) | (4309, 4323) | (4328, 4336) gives 1.0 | 0.57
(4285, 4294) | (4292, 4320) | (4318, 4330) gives 4.0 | 0.558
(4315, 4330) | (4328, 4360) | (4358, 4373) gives -0.8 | 0.611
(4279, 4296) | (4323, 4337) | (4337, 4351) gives 0.8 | 0.616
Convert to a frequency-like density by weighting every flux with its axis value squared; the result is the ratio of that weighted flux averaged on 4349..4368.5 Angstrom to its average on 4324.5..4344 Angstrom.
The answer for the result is 1.1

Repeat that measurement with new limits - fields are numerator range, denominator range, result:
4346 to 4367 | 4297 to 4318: 1.45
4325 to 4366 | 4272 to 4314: 1.27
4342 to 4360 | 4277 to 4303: 1.27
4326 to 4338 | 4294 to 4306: 1.33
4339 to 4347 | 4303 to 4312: 1.55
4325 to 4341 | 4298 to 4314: 1.40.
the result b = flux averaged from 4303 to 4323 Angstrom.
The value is 0.492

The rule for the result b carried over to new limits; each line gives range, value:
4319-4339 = 0.583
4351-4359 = 0.641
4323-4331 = 0.56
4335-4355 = 0.636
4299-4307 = 0.412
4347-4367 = 0.649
